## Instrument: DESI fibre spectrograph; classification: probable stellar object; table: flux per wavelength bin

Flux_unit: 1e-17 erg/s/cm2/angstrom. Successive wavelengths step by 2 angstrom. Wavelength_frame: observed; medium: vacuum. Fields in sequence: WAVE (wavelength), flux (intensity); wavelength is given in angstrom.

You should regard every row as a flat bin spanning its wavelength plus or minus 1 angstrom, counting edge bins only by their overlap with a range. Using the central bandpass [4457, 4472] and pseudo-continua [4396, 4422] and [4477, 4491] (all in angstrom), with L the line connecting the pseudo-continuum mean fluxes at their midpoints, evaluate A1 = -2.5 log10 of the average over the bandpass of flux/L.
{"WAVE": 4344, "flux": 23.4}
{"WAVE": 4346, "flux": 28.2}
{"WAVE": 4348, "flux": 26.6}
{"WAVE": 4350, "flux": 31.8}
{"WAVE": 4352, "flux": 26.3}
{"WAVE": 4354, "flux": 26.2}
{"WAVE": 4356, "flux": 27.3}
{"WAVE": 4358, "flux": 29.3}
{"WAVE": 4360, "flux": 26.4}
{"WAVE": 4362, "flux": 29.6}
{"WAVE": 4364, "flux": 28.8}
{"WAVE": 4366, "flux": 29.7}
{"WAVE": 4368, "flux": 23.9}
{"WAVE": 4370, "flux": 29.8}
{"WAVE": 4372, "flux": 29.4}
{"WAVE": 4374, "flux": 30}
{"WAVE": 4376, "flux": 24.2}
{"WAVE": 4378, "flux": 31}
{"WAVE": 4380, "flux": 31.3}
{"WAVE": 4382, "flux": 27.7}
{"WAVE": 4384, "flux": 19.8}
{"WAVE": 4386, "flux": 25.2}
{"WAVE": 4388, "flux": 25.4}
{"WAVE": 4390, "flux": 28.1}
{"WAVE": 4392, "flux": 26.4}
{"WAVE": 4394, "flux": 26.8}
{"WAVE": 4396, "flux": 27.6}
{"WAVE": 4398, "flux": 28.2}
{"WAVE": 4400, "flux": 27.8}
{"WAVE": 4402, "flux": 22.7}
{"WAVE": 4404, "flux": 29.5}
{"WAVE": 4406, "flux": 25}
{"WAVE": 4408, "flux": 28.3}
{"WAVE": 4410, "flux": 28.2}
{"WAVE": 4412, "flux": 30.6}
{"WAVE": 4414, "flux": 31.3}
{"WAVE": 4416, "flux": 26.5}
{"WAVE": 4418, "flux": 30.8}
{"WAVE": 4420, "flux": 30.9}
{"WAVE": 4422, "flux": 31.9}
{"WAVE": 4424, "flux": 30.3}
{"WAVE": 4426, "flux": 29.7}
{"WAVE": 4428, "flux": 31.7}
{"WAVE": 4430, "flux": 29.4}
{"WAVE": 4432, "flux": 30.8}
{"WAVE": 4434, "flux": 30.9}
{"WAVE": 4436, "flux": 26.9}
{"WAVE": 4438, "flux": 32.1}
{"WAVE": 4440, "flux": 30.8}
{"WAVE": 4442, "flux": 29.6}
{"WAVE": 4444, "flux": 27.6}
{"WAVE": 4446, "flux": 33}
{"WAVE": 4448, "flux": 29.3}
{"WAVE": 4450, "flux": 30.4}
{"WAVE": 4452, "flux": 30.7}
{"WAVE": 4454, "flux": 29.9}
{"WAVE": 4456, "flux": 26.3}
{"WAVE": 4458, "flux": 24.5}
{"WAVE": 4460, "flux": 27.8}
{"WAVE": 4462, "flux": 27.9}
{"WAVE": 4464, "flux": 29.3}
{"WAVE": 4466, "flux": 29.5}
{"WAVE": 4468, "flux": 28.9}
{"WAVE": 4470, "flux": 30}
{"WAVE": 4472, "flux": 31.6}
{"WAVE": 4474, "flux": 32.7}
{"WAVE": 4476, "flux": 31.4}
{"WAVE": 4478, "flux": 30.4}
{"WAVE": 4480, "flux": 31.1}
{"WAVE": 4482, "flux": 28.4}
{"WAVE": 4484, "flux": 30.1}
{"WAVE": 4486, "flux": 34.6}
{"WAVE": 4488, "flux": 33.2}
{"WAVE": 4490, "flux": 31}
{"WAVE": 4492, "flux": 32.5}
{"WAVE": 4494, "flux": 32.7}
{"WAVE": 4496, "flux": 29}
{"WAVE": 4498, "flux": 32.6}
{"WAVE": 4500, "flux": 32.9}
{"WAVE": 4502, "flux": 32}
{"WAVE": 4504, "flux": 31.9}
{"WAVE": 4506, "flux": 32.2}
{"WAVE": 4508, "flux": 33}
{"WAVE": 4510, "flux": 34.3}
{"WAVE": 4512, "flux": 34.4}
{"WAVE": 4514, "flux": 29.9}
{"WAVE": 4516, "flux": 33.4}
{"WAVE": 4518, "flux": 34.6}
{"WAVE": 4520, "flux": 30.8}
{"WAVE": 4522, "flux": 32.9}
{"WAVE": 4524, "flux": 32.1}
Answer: 0.075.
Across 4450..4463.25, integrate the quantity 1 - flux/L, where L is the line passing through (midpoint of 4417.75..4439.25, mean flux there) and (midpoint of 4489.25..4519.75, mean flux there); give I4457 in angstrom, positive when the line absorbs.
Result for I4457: 1.3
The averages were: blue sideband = 30.5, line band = 28.1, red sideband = 32.4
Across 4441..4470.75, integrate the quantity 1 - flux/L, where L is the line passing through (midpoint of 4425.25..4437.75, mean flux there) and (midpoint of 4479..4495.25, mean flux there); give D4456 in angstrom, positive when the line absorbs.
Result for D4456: 1.7 angstrom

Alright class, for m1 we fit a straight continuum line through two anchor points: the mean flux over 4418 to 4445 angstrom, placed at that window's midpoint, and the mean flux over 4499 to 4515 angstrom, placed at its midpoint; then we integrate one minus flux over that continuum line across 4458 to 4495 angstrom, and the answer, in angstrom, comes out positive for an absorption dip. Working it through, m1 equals 1.3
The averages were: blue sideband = 30.2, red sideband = 32.6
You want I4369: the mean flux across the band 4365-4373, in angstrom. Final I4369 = 28.2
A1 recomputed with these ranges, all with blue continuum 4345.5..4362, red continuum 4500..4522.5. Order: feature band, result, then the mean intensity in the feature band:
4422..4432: -0.014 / 30.5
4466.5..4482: 0.031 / 30.7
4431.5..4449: 0.015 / 30.1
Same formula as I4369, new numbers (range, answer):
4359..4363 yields 28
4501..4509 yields 32.3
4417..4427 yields 30.7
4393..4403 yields 26.6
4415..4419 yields 28.6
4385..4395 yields 26.4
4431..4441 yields 30.3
